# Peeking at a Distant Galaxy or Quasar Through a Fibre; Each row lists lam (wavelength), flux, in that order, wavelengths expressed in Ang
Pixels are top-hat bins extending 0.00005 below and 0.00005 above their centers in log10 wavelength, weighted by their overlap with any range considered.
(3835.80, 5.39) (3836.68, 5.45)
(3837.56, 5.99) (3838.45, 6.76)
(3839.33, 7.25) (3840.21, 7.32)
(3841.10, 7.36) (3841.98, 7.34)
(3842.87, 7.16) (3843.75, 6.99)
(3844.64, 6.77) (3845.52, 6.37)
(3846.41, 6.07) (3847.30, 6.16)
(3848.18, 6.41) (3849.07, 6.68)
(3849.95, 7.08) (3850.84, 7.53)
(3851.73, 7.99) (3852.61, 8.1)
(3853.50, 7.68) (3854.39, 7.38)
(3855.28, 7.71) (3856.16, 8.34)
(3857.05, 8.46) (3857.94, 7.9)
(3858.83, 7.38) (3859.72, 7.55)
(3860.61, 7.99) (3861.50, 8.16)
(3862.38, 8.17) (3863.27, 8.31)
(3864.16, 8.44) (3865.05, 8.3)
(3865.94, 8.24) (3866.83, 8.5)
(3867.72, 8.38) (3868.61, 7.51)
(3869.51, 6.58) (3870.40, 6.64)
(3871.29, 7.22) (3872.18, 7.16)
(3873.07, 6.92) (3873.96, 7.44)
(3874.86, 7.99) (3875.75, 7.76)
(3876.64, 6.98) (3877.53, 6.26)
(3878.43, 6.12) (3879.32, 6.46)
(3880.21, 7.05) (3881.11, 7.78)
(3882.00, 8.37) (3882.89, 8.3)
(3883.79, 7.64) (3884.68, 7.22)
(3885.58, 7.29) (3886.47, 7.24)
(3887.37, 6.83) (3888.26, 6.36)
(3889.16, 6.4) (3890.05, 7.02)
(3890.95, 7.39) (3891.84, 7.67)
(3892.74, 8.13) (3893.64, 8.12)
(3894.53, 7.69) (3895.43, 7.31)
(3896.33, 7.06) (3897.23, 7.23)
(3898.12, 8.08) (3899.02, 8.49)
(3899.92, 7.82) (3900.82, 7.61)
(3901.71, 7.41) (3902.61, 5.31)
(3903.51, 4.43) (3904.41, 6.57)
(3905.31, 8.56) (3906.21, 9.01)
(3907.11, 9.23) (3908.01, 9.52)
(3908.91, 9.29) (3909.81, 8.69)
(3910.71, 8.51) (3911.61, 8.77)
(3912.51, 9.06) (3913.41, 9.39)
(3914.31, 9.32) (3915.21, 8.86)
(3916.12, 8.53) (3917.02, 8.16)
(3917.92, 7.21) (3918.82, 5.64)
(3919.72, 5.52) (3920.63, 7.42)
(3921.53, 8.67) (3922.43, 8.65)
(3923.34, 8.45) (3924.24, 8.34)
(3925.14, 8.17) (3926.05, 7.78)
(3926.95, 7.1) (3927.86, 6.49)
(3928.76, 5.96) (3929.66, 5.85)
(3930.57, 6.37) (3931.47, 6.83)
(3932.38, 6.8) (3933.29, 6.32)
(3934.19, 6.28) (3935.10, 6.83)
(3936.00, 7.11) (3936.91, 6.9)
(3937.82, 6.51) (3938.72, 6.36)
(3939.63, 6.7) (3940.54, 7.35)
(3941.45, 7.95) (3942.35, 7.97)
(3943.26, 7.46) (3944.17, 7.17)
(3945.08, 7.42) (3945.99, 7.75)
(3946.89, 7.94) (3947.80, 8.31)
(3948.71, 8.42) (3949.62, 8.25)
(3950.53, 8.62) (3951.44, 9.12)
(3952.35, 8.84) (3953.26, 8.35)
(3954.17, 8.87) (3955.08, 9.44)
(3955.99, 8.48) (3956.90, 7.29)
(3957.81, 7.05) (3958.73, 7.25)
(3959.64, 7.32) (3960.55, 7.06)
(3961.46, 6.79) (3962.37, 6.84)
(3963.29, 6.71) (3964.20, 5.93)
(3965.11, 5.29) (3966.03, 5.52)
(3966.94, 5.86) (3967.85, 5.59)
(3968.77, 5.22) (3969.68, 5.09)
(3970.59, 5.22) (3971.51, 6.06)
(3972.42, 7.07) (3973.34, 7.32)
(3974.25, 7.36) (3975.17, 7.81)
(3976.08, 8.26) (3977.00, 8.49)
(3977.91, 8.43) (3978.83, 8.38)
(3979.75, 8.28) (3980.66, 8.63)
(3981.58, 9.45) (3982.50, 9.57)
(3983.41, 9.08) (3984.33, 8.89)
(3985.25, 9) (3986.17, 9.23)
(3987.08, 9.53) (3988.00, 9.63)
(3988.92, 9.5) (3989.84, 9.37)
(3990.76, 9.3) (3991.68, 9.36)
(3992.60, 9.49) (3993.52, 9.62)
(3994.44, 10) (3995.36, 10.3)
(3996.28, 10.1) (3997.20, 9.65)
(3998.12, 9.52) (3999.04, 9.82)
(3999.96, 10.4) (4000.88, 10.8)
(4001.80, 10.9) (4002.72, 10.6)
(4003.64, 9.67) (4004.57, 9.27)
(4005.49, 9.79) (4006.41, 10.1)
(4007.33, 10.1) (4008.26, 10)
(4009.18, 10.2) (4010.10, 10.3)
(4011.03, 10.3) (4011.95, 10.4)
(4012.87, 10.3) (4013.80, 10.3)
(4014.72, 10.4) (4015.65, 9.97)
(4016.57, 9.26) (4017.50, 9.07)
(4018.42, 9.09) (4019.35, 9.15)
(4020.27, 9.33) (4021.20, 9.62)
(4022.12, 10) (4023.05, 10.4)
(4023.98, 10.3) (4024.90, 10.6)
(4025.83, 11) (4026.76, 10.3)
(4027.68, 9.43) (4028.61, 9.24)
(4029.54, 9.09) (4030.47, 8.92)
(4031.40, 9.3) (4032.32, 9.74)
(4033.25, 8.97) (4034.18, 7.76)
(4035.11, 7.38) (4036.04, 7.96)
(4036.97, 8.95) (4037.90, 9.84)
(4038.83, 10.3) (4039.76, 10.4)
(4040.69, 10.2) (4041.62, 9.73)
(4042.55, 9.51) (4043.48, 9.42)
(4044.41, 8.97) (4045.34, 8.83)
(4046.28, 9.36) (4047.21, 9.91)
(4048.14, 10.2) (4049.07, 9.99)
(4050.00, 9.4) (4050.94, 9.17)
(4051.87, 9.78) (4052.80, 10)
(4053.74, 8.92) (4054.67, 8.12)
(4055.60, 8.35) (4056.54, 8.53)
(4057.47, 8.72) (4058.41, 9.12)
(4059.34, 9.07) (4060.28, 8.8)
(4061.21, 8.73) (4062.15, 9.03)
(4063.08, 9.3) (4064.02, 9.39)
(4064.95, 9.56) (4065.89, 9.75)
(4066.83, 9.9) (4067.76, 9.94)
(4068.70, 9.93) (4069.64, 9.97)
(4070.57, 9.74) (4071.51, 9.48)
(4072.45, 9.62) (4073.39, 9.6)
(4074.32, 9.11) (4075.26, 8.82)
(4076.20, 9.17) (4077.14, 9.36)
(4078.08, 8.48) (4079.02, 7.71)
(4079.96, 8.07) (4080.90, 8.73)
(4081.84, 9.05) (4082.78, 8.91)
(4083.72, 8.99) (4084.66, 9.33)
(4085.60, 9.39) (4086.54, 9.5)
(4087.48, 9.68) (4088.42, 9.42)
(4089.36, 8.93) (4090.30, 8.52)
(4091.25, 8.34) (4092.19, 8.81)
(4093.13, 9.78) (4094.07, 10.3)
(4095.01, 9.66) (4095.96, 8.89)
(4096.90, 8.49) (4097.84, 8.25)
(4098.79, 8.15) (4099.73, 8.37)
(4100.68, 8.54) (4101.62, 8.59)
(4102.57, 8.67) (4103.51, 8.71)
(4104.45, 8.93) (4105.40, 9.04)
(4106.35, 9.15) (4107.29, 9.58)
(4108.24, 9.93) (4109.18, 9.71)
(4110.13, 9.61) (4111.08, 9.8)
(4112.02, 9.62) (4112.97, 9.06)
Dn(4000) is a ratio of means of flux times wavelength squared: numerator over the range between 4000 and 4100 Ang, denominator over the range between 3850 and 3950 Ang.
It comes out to 1.34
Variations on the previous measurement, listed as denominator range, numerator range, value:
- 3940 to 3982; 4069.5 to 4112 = 1.30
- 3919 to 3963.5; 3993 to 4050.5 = 1.36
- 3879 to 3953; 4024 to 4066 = 1.31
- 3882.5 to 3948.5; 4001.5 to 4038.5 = 1.36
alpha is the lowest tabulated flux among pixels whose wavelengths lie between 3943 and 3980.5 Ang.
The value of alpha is 5.09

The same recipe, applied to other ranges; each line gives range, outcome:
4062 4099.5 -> 7.71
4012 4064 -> 7.38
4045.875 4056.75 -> 8.12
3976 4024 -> 8.26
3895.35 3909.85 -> 4.43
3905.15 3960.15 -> 5.52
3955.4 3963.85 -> 6.71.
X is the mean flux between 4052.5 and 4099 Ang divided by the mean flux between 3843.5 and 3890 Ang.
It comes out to 1.2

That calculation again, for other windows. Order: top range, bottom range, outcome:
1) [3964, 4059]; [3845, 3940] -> 1.22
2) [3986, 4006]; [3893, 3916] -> 1.22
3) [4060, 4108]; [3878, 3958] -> 1.20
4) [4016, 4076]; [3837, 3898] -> 1.27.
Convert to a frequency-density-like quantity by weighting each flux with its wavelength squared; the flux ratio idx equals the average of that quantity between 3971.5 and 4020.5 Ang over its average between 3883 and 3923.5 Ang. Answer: 1.3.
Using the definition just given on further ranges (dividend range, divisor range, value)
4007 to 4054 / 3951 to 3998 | 1.23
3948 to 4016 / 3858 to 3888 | 1.22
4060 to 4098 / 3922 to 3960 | 1.31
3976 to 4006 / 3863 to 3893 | 1.36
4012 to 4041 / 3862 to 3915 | 1.34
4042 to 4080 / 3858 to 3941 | 1.34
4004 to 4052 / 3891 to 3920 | 1.30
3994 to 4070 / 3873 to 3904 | 1.43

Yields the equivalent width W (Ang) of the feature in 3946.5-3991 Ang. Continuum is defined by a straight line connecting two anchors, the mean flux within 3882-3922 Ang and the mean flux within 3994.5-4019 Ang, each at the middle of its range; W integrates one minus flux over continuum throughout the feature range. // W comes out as 6.67 Ang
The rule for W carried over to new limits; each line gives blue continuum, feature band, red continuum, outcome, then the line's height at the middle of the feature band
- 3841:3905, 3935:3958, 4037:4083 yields 0.9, 8.12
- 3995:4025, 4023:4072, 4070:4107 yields 0.6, 9.51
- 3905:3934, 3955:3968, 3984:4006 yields 3.1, 8.91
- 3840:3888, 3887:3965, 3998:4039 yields 7.1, 8.35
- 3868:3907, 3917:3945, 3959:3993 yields 1.5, 7.5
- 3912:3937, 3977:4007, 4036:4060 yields -3.7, 8.49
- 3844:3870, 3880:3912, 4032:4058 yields 1.1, 7.92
